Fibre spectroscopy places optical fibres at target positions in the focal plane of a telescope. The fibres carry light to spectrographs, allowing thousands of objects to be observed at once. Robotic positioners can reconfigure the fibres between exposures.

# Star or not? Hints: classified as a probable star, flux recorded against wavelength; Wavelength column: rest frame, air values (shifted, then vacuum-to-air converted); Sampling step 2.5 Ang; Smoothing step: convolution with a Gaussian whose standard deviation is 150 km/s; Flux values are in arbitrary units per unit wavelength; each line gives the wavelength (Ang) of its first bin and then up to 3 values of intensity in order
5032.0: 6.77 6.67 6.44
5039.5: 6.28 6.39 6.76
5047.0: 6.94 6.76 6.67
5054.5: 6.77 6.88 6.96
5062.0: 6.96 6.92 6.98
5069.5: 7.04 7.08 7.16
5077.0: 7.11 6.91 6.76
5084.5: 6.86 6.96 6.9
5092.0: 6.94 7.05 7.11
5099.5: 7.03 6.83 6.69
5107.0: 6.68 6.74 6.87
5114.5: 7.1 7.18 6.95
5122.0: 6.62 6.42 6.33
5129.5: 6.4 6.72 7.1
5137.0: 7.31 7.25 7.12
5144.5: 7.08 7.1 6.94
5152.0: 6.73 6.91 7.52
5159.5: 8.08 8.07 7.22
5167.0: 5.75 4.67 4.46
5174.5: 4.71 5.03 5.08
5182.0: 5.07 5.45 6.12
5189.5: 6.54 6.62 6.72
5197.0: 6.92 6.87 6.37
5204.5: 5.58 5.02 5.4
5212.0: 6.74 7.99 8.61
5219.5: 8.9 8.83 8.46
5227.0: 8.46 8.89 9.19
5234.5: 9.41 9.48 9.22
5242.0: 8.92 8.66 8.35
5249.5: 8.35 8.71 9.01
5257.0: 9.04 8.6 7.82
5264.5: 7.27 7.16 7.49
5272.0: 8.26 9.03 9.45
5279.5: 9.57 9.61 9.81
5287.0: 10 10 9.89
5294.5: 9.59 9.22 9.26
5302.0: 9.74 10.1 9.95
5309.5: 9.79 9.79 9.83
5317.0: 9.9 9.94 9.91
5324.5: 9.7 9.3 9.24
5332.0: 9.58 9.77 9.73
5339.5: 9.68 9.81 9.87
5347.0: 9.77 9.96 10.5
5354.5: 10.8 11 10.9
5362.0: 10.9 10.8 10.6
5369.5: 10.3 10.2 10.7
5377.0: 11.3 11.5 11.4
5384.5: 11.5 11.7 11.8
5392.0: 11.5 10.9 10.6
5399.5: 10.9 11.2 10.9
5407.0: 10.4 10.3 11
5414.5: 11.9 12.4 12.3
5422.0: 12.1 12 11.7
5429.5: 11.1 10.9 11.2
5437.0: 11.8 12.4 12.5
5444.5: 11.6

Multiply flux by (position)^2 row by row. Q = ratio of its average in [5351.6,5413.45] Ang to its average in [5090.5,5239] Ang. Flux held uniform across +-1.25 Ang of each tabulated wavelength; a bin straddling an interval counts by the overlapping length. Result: 1.7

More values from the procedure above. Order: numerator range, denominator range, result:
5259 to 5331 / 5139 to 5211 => 1.55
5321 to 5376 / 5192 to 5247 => 1.36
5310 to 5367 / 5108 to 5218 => 1.65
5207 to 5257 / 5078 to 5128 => 1.29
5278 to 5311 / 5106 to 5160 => 1.49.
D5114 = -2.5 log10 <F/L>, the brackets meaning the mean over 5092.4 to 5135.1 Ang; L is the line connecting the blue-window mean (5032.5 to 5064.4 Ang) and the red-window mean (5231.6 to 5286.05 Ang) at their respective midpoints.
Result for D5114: 0.08 mag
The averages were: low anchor 6.72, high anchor 8.75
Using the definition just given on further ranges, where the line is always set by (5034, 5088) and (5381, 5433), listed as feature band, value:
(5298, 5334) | 0.05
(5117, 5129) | 0.15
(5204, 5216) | 0.37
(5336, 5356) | 0.06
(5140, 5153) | 0.14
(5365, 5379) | 0.02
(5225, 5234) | 0.02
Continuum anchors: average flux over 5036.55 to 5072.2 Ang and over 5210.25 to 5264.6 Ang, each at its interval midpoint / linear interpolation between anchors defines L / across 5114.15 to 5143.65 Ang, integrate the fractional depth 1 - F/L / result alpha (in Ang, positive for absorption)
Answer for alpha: 2.55 Ang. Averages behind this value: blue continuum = 6.79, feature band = 6.87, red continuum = 8.59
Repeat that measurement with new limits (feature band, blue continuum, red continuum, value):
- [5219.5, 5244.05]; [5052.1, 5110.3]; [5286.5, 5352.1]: -0.72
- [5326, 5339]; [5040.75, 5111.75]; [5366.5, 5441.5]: 1.01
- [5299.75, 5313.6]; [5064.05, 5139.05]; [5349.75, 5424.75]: 0.13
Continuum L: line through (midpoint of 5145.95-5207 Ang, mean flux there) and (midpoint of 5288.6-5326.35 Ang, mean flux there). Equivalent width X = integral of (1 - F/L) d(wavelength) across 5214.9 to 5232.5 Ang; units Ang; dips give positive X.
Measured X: -2.8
